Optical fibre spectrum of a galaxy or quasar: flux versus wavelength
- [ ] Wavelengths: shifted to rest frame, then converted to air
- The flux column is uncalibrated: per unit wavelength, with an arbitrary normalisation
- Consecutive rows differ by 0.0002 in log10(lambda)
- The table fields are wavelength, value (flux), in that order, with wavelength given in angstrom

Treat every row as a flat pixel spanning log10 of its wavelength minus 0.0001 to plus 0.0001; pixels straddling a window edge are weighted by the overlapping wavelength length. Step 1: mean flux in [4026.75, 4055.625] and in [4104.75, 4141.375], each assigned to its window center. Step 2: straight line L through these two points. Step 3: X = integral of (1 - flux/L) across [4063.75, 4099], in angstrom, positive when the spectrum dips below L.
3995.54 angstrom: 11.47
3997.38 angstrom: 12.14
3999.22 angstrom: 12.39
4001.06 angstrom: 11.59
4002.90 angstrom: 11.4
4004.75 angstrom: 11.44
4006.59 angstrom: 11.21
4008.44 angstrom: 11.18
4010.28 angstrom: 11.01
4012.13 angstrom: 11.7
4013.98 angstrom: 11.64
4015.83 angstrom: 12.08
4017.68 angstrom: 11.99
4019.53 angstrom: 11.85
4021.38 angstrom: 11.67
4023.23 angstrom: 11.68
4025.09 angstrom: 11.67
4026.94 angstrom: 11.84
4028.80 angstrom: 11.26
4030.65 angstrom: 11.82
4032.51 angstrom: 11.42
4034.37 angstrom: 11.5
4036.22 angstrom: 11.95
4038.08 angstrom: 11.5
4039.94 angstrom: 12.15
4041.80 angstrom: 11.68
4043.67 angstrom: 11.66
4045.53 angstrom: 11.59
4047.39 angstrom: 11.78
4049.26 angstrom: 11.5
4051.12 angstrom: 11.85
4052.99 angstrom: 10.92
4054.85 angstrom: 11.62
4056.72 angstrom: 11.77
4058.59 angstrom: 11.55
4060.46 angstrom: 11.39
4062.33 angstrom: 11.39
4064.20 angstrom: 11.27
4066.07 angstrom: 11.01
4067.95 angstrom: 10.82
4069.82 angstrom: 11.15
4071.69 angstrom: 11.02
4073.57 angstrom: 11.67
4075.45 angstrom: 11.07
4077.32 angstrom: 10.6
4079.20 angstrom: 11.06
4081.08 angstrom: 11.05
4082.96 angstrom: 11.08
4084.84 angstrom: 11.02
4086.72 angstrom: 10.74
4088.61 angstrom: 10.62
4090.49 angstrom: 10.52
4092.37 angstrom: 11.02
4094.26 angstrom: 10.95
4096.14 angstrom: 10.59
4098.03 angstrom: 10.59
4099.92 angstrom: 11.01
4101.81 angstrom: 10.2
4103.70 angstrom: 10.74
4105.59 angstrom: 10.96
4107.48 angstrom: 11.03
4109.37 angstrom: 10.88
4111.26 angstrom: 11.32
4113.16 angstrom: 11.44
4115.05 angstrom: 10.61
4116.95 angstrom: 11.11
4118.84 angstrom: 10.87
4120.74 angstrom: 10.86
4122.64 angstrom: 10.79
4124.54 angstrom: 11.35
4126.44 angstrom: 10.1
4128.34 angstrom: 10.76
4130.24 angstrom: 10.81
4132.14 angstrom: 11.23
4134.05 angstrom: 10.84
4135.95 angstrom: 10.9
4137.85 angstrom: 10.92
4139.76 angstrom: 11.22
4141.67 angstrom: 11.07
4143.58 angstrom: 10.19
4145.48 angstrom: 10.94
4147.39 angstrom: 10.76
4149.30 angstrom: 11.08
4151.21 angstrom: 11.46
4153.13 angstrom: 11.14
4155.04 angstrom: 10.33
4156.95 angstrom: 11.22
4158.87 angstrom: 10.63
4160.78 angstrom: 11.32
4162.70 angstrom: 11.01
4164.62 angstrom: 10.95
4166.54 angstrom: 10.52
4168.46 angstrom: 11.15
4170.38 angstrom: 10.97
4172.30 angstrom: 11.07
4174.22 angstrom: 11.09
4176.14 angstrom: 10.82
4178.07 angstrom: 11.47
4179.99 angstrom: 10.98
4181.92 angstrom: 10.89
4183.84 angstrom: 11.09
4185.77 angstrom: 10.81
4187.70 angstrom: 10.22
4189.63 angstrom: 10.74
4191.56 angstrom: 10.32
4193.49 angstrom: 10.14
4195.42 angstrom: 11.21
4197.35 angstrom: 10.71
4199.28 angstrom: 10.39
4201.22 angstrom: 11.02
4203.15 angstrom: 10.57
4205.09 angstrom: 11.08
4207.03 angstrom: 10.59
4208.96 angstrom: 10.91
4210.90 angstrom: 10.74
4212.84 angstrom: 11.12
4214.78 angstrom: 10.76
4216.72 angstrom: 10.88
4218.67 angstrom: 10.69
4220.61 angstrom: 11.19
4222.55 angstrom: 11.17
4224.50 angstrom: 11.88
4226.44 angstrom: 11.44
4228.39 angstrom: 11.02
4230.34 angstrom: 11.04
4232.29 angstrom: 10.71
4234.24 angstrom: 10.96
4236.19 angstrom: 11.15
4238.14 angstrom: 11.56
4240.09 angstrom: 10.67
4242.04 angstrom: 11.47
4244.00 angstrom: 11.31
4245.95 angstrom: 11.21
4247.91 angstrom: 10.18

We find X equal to 1.1 angstrom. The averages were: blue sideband 11.6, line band 10.9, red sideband 10.9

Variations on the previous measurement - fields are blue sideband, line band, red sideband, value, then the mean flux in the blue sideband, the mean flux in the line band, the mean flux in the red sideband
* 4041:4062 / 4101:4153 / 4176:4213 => 1.12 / 11.6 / 10.9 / 10.8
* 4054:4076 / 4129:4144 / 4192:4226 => 0.24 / 11.3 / 10.9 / 10.9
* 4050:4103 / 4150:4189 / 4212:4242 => 0.44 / 11.1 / 11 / 11.1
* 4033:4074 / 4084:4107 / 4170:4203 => 1.06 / 11.5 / 10.7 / 10.8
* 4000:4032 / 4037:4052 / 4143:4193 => -0.34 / 11.6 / 11.7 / 10.9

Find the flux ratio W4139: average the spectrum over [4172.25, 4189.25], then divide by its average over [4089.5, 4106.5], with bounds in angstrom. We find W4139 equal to 1.02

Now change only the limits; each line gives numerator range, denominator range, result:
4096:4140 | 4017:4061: 0.93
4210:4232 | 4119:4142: 1.02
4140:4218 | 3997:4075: 0.94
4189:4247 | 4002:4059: 0.94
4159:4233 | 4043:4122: 0.98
